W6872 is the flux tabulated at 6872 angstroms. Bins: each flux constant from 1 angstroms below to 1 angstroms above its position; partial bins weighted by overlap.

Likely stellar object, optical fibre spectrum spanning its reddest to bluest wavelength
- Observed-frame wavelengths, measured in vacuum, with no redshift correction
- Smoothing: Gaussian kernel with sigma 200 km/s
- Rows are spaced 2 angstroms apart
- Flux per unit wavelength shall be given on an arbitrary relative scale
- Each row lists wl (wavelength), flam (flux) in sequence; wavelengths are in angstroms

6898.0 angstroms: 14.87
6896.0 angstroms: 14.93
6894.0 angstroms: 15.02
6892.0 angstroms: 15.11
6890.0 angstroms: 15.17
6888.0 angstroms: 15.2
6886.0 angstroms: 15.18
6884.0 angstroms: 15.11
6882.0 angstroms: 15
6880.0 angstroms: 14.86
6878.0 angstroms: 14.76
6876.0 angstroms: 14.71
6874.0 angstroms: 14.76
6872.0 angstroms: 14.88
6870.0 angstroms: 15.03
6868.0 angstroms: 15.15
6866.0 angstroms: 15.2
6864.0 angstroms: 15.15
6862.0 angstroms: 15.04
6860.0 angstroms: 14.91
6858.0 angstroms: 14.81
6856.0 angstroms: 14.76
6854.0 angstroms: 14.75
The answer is 14.88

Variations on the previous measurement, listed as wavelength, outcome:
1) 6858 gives 14.81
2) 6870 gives 15.03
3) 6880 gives 14.86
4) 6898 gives 14.87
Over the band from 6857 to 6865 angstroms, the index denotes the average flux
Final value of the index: 15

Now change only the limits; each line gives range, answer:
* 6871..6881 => 14.8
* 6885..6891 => 15.2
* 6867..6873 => 15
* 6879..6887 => 15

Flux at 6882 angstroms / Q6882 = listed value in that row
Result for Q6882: 15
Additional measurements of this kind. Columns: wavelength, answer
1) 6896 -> 14.93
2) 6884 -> 15.11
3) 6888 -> 15.2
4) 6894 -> 15.02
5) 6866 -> 15.2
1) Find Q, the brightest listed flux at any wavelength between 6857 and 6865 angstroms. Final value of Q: 15.15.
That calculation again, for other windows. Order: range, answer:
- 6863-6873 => 15.2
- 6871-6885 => 15.11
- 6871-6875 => 14.88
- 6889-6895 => 15.17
